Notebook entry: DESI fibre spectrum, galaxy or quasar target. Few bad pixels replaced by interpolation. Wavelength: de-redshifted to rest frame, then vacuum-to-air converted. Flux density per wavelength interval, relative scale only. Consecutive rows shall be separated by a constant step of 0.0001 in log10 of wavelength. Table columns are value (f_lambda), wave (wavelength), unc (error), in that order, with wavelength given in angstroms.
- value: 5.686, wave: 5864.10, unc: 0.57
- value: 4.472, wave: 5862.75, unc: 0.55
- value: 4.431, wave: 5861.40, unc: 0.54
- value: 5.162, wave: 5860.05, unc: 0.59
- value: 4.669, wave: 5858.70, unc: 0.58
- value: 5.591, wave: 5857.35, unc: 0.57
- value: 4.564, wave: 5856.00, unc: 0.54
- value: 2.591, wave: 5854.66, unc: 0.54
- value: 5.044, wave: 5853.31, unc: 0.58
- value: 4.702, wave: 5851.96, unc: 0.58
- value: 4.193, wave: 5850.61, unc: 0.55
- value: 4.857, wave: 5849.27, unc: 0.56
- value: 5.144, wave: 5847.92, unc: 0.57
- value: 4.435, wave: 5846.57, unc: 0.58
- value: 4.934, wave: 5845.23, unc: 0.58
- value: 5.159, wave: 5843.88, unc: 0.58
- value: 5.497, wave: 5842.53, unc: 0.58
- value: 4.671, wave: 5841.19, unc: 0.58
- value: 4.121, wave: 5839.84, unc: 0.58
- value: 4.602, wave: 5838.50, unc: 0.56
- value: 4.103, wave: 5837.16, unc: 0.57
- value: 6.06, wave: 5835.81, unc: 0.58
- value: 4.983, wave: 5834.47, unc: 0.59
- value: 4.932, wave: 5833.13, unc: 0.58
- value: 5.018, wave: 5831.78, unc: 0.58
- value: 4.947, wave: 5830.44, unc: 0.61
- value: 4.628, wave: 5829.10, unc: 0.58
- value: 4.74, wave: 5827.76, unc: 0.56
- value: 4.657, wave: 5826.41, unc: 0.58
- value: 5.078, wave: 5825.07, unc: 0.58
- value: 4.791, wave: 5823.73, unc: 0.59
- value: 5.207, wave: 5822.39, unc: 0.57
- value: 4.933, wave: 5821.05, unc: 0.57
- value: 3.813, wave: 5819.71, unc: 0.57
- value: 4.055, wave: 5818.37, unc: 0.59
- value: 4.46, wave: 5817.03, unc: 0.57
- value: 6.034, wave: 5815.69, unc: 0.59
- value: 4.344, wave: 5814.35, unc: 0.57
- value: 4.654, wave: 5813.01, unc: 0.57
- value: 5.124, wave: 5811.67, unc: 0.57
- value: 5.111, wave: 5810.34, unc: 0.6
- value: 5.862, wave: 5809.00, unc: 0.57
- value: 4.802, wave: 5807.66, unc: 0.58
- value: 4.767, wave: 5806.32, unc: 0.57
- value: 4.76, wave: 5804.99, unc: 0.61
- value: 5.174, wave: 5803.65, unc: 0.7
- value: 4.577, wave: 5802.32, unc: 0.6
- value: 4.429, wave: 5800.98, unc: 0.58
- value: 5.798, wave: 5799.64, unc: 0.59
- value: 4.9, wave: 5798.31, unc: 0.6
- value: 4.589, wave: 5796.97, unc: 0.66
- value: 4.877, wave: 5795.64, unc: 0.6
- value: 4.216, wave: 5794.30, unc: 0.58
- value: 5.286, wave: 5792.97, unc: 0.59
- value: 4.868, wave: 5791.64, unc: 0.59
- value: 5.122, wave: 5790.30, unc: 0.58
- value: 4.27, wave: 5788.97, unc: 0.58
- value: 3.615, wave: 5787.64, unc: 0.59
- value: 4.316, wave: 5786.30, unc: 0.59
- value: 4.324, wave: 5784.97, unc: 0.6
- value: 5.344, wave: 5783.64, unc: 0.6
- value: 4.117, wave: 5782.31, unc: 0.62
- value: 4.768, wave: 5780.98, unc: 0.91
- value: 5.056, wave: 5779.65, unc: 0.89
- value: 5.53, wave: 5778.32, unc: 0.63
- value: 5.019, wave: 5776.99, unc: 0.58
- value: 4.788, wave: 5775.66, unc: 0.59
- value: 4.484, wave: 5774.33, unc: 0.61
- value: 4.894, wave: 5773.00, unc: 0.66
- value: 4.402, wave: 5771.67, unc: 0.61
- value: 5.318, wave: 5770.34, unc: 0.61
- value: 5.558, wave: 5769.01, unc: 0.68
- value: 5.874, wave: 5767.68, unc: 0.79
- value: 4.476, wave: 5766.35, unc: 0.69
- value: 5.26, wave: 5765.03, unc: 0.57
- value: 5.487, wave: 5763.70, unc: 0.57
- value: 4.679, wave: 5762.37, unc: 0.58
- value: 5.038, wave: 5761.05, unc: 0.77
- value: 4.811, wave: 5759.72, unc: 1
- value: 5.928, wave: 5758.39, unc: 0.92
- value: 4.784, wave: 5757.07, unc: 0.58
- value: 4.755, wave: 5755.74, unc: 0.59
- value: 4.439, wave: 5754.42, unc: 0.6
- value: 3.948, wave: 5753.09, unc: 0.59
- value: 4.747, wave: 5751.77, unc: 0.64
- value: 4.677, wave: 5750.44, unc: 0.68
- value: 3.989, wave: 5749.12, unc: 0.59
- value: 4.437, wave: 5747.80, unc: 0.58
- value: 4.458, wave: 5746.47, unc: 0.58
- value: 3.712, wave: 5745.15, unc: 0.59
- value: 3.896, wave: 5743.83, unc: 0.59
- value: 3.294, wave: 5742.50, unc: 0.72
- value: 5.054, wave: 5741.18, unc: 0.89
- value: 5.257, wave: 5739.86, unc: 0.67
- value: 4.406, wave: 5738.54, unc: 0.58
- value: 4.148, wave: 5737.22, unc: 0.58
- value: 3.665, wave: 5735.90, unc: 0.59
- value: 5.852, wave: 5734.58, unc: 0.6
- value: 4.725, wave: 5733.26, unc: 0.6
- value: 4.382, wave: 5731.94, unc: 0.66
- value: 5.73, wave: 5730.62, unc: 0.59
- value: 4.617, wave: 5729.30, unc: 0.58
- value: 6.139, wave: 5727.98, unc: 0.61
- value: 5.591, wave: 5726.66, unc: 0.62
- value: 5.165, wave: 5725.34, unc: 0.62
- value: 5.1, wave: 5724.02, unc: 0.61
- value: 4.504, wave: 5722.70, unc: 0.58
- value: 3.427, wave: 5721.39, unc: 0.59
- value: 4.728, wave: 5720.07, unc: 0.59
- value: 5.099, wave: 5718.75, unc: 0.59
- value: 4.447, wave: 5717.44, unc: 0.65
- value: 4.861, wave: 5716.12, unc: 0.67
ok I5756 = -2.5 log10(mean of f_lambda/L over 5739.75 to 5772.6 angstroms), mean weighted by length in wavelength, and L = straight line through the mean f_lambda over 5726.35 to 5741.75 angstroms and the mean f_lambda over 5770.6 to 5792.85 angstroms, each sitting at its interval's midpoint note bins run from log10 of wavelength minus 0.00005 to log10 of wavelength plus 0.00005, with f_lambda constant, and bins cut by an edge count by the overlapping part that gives 0.025 mag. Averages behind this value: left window 4.95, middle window 4.72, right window 4.71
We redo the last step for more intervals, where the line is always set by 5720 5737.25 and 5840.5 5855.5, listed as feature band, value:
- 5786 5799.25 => 0.03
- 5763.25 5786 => -0.04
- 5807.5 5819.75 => -0.04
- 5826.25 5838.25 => -0.05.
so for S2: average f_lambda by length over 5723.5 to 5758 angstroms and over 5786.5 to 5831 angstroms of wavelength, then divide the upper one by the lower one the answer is 1.0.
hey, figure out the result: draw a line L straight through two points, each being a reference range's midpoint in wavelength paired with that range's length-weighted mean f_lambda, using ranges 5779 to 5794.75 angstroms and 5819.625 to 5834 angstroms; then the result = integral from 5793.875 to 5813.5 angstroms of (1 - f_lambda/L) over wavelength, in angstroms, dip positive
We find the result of -0.9 angstroms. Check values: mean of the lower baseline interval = 4.62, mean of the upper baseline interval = 4.84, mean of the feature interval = 4.92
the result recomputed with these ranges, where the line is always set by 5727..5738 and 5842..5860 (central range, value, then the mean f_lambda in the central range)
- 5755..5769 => -0.73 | 5.13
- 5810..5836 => -0.43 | 4.85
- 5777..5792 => 0.50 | 4.68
